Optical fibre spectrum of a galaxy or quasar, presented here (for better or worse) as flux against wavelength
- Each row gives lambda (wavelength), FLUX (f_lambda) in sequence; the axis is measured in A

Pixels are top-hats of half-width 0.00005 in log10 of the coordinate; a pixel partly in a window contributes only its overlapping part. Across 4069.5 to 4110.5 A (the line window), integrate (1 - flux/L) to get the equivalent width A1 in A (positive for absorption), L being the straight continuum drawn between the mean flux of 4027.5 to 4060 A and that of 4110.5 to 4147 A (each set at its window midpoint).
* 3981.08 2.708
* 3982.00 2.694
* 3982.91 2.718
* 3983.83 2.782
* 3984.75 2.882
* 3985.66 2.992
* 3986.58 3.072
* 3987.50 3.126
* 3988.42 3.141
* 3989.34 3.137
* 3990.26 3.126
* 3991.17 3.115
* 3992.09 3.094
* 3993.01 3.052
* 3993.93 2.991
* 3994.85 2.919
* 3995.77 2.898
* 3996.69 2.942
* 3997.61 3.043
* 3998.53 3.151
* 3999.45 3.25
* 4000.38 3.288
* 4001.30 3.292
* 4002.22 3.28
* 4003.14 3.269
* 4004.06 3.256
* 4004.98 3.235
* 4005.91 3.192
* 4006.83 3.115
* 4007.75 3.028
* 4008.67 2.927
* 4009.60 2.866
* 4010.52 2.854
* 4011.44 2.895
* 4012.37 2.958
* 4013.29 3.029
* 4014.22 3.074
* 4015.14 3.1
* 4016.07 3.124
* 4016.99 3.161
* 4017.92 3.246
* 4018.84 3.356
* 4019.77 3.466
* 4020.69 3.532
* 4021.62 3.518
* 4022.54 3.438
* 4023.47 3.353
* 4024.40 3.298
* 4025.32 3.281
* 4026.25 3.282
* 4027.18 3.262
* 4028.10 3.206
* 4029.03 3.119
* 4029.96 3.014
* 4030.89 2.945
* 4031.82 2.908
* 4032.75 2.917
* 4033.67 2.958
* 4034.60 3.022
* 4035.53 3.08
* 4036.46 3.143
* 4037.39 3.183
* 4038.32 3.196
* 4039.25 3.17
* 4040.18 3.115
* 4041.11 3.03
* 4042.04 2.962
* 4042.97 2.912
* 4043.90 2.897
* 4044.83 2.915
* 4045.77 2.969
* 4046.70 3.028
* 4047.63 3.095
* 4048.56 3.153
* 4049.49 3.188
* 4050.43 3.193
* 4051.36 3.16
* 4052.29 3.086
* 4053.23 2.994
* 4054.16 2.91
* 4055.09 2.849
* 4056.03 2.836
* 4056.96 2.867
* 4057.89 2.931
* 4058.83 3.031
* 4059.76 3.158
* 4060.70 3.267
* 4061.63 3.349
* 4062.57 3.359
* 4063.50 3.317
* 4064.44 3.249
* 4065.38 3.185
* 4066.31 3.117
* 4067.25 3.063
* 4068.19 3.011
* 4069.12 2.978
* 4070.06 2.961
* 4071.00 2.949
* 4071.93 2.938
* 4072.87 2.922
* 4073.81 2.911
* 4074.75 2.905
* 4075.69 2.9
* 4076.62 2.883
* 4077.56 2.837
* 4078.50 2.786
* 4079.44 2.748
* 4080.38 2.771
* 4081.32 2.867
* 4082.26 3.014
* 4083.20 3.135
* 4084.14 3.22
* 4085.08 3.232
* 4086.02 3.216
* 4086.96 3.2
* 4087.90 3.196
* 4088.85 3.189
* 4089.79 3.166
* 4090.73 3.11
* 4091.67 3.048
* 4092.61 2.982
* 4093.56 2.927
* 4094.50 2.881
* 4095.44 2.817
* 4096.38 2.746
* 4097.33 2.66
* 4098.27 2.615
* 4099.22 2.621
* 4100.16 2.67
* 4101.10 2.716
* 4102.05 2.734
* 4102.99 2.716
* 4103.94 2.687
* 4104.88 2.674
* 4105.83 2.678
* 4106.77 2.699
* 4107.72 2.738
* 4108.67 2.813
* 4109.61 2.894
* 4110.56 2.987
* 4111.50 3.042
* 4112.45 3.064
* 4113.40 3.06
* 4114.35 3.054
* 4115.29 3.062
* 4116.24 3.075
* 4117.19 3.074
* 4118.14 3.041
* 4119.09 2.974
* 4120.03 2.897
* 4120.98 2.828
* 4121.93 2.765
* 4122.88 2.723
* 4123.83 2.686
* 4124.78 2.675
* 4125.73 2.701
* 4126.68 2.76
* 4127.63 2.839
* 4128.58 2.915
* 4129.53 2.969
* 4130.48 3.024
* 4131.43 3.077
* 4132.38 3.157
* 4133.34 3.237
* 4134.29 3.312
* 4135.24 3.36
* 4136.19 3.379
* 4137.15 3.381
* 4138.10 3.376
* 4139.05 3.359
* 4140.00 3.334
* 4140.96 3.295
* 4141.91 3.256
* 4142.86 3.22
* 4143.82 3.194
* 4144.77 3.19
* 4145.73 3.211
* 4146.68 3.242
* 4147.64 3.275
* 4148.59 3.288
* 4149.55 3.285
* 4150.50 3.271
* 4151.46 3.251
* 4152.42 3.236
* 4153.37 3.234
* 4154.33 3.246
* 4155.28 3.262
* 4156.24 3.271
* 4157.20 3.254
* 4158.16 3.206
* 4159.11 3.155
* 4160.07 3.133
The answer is 2.16 A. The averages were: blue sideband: 3.03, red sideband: 3.07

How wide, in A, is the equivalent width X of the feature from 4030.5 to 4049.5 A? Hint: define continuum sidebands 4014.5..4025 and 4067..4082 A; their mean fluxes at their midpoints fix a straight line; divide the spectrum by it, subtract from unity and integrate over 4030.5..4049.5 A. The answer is 0.8 A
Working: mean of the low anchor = 3.32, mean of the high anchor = 2.9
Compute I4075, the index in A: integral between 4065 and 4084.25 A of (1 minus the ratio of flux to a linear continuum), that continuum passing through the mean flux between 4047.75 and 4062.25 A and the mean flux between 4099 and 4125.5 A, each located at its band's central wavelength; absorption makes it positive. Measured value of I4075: 0.3 A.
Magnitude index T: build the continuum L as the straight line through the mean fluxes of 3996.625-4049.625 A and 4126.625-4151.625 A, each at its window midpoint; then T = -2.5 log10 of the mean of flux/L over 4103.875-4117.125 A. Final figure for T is 0.101 mag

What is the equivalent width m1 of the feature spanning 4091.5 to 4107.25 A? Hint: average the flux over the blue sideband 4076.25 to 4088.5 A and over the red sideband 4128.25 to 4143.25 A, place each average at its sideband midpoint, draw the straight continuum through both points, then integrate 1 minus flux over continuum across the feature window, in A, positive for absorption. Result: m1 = 1.7 A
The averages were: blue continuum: 3.01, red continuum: 3.23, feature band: 2.75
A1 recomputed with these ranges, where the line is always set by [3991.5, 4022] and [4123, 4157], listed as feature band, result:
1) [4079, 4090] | 0.2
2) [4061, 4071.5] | 0.0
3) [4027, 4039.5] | 0.3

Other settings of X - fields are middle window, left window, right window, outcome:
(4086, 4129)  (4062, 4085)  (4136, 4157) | 3.4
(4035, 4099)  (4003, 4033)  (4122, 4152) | 2.5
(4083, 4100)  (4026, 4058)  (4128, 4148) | 0.8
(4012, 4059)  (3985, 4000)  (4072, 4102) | -1.6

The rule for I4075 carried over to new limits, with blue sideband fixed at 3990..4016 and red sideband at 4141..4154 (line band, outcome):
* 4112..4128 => 1.56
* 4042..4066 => 0.49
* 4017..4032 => -0.79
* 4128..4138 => 0.13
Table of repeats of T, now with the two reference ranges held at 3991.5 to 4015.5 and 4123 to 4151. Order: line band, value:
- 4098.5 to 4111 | 0.14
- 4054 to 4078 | 0.03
